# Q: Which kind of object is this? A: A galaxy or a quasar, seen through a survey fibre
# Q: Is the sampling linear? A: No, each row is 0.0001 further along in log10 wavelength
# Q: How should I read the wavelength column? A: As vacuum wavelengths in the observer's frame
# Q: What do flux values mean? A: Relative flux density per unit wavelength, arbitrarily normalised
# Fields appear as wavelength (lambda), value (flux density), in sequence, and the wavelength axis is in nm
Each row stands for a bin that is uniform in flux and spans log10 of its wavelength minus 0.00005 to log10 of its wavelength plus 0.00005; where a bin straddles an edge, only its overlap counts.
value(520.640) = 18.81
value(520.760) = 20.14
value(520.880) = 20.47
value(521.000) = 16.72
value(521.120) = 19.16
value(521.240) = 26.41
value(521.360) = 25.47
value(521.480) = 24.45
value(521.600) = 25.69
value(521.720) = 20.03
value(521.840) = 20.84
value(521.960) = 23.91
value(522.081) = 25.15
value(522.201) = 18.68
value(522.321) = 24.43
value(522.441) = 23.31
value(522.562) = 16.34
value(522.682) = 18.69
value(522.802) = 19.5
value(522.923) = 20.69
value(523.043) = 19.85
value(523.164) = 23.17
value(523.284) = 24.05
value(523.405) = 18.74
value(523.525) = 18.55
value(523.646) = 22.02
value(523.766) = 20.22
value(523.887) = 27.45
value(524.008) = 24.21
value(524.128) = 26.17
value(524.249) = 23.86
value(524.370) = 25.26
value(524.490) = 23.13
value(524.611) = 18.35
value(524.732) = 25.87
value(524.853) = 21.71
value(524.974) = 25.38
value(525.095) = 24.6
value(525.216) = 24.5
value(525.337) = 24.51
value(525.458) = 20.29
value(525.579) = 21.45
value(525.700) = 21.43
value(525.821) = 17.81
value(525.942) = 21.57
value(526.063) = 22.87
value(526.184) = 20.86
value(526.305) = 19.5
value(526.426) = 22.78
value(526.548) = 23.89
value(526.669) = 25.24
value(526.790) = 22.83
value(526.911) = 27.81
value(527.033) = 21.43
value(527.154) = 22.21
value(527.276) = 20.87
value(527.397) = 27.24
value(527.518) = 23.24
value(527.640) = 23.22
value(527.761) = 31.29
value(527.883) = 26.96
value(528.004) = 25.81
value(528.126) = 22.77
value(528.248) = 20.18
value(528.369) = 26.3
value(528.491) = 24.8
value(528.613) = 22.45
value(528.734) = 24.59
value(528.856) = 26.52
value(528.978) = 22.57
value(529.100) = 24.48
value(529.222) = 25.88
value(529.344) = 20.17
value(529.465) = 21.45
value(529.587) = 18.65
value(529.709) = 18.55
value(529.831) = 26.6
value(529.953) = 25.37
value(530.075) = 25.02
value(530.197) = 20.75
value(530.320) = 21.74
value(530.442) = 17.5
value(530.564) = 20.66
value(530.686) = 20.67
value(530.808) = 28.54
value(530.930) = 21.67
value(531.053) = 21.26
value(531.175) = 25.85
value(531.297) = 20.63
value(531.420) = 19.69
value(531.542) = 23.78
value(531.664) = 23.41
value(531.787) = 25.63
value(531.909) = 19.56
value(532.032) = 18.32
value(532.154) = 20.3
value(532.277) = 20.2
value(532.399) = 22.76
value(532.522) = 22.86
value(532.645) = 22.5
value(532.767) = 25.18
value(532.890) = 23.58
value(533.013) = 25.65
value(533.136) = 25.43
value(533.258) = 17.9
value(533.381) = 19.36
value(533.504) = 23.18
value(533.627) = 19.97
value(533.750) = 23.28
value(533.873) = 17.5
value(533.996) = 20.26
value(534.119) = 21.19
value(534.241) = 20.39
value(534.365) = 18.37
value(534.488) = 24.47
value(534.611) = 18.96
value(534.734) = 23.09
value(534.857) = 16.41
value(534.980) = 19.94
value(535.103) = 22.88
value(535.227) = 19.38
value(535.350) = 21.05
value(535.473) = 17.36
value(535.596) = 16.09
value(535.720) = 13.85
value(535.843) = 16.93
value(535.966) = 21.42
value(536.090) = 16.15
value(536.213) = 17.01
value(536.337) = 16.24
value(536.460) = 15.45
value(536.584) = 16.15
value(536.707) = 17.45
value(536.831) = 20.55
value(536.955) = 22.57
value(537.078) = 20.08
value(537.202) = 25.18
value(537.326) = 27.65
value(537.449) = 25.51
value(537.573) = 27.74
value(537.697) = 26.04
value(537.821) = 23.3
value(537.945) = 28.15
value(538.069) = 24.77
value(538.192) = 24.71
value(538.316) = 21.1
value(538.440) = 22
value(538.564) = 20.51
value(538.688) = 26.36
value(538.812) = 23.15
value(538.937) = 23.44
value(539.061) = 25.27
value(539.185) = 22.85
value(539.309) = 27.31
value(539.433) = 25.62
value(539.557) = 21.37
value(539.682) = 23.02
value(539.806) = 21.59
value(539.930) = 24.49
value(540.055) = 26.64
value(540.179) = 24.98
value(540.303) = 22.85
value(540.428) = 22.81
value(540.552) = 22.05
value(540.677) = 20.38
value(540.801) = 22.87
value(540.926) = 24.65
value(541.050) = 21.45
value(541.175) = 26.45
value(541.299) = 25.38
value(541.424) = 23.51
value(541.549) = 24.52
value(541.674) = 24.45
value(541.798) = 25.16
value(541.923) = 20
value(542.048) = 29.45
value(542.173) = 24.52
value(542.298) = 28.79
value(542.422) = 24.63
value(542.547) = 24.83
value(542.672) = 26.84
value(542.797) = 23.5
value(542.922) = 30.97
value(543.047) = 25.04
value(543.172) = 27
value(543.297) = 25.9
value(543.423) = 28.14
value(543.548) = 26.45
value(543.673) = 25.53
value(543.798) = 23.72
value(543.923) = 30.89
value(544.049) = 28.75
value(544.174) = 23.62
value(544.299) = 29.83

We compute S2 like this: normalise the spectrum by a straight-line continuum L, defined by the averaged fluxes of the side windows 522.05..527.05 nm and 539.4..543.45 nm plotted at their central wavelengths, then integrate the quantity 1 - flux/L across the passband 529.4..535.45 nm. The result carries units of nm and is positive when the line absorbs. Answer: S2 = 0.46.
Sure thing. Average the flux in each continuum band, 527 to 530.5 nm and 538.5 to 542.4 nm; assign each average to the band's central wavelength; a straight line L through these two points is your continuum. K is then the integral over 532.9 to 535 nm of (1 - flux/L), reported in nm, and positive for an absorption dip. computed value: 0.24 nm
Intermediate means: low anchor 23.4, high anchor 24.1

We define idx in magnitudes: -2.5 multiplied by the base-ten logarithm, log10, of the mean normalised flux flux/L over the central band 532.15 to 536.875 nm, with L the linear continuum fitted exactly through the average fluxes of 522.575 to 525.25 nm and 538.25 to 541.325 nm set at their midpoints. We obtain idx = 0.16 mag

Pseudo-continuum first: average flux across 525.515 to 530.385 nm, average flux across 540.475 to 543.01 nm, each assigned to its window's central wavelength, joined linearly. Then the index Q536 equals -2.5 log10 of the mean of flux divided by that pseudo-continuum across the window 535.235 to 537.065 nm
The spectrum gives 0.33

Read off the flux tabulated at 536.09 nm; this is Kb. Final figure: 16.15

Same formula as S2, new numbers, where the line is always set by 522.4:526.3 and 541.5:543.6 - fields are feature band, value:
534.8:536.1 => 0.32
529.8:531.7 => 0.06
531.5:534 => 0.19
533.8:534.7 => 0.14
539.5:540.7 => 0.11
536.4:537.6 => 0.15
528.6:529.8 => 0.02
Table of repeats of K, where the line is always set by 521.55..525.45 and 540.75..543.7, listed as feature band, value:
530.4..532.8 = 0.170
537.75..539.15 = 0.053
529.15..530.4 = 0.057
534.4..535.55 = 0.188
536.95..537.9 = -0.011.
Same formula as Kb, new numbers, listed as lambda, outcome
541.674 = 24.45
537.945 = 28.15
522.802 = 19.5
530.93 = 21.67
